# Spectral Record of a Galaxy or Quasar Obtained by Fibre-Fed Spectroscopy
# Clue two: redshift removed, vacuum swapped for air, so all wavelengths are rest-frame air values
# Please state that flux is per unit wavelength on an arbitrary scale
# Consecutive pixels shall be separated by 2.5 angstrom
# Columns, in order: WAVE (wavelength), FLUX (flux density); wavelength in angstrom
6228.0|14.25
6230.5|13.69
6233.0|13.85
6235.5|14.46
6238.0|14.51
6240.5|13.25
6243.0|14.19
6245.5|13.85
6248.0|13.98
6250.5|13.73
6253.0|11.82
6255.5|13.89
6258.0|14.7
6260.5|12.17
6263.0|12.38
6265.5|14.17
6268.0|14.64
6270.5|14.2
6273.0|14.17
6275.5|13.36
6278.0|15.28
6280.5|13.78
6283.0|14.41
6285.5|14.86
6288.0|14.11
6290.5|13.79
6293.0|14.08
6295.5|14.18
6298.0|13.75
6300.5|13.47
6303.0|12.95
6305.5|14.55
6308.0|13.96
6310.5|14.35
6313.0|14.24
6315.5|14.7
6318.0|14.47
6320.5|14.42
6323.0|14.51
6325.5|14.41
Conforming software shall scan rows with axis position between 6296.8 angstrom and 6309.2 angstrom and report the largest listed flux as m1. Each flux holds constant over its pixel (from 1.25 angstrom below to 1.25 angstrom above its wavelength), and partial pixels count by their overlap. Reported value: 14.55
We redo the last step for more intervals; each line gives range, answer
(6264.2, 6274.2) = 14.64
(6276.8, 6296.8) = 15.28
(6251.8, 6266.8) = 14.7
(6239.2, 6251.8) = 14.19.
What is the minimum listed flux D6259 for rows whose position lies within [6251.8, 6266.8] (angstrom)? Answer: 11.82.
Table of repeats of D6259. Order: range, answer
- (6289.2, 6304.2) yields 12.95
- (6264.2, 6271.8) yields 14.17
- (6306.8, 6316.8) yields 13.96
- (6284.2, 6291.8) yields 13.79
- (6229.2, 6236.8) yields 13.69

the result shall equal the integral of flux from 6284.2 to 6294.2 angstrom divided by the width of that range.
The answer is 14.2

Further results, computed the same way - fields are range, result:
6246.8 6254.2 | 13.2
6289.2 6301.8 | 13.9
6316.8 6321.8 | 14.4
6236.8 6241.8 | 13.9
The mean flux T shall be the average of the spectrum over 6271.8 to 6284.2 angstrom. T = 14.2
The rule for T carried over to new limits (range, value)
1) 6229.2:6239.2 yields 14.1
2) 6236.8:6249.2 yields 14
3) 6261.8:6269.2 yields 13.7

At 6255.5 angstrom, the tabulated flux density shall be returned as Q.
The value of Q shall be 13.89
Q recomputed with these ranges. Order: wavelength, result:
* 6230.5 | 13.69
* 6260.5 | 12.17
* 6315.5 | 14.7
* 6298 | 13.75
